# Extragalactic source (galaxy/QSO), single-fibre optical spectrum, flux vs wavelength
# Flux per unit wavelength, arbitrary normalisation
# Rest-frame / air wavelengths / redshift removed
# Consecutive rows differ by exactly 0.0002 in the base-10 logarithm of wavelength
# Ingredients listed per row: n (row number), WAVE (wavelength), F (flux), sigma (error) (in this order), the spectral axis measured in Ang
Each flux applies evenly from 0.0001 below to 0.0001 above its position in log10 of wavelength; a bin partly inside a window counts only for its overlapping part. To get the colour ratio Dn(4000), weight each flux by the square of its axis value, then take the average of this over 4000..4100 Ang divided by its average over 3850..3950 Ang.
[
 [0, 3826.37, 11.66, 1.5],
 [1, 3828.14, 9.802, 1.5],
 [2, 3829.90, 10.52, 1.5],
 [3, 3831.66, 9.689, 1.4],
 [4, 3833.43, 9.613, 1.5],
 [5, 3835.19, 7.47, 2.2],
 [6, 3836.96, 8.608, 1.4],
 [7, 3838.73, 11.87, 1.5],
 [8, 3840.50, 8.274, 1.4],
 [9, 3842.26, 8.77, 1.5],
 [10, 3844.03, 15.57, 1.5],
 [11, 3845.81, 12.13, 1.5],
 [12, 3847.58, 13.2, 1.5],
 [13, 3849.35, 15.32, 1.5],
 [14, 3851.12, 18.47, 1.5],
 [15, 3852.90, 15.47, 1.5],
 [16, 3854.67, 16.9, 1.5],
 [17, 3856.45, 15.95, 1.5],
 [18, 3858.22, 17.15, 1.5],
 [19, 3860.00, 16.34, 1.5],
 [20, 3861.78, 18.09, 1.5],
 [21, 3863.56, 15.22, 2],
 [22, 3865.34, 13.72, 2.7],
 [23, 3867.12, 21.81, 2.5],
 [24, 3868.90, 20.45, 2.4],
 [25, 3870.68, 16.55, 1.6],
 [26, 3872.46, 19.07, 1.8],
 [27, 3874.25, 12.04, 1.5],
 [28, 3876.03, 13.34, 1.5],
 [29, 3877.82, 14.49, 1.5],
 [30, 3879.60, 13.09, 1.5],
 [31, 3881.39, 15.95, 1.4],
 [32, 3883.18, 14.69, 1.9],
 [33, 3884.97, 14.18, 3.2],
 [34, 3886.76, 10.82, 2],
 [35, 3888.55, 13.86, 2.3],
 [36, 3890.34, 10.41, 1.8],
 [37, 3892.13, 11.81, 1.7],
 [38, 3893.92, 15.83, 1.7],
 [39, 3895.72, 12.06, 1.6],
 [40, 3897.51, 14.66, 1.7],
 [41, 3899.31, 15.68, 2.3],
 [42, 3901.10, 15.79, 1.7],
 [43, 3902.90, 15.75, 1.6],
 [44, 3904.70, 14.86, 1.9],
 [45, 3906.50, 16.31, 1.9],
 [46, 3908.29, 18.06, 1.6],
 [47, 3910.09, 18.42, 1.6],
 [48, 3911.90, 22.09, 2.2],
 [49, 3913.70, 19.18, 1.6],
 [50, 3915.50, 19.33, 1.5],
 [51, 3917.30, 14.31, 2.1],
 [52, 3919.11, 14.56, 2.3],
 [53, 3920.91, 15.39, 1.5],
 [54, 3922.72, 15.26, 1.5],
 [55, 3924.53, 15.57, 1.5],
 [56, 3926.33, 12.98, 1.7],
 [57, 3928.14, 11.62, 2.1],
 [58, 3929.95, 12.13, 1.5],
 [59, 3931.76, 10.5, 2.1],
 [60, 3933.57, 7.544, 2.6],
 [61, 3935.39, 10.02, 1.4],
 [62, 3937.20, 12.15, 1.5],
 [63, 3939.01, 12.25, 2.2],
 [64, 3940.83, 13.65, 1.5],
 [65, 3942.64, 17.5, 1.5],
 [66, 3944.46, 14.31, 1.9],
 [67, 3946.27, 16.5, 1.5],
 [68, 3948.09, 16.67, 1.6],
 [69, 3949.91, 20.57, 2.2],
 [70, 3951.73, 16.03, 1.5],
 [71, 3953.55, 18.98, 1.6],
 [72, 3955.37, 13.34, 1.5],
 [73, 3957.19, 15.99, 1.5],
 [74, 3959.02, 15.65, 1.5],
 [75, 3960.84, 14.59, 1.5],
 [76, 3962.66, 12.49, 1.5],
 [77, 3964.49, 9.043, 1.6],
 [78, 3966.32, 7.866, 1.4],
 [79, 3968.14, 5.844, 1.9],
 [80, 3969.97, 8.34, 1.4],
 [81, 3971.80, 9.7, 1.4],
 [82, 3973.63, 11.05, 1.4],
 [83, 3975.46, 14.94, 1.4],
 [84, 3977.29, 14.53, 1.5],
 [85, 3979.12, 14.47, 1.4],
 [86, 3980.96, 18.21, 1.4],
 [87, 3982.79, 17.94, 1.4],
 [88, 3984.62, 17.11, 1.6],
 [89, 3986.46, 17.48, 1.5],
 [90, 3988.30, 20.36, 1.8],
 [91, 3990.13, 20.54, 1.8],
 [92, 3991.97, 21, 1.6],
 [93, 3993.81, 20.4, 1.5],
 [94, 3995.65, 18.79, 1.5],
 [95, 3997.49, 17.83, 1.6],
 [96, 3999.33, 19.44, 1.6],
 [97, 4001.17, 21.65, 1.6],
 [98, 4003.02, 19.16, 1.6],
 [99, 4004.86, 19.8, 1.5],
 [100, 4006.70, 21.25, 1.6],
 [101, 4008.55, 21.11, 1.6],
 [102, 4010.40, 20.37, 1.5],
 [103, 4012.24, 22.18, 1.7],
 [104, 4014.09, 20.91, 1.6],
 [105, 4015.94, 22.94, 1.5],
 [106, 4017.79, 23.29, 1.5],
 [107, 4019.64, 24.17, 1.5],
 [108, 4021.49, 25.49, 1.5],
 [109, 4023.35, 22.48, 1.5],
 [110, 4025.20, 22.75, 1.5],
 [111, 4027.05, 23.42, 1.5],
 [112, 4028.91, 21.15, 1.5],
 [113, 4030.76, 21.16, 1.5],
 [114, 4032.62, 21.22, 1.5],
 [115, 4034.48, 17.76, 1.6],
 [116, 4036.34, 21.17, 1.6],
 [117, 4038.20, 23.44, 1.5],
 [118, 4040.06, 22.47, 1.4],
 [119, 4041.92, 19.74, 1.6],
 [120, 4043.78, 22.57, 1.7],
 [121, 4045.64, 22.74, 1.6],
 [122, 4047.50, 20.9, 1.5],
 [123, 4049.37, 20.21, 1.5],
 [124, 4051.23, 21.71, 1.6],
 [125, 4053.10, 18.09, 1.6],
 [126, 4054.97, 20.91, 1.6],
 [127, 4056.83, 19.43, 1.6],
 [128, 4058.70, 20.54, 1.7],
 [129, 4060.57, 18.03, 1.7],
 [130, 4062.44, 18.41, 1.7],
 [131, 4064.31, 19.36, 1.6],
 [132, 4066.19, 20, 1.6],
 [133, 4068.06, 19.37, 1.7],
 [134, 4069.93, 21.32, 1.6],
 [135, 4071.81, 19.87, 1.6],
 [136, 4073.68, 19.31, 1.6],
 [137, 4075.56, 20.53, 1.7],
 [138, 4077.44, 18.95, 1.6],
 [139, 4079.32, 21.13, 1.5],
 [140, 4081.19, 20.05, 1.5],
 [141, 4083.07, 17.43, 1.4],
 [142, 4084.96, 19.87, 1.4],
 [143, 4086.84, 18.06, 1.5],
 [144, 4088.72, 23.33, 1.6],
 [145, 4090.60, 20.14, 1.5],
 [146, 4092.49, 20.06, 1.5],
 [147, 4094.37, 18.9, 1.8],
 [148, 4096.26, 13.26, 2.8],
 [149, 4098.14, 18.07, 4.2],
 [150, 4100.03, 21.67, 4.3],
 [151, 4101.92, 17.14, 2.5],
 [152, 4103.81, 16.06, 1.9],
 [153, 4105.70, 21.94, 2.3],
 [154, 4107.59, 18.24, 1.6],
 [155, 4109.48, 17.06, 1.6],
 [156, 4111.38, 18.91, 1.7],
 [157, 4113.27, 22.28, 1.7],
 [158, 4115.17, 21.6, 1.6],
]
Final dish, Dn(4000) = 1.47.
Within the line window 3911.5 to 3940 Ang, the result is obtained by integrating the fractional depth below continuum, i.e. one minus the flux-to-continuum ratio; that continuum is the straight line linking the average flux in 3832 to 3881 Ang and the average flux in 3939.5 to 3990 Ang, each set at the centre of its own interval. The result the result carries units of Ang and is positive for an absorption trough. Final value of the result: 1.2 Ang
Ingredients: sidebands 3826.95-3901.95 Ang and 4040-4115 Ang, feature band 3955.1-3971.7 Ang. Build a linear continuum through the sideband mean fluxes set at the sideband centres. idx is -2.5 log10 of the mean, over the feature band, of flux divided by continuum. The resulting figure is 0.42 mag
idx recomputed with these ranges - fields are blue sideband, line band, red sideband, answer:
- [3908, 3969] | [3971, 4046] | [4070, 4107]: -0.19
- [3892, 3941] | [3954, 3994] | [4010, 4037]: 0.27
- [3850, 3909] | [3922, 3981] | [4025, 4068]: 0.31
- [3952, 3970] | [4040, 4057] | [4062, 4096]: -0.17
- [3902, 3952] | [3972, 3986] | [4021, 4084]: 0.15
